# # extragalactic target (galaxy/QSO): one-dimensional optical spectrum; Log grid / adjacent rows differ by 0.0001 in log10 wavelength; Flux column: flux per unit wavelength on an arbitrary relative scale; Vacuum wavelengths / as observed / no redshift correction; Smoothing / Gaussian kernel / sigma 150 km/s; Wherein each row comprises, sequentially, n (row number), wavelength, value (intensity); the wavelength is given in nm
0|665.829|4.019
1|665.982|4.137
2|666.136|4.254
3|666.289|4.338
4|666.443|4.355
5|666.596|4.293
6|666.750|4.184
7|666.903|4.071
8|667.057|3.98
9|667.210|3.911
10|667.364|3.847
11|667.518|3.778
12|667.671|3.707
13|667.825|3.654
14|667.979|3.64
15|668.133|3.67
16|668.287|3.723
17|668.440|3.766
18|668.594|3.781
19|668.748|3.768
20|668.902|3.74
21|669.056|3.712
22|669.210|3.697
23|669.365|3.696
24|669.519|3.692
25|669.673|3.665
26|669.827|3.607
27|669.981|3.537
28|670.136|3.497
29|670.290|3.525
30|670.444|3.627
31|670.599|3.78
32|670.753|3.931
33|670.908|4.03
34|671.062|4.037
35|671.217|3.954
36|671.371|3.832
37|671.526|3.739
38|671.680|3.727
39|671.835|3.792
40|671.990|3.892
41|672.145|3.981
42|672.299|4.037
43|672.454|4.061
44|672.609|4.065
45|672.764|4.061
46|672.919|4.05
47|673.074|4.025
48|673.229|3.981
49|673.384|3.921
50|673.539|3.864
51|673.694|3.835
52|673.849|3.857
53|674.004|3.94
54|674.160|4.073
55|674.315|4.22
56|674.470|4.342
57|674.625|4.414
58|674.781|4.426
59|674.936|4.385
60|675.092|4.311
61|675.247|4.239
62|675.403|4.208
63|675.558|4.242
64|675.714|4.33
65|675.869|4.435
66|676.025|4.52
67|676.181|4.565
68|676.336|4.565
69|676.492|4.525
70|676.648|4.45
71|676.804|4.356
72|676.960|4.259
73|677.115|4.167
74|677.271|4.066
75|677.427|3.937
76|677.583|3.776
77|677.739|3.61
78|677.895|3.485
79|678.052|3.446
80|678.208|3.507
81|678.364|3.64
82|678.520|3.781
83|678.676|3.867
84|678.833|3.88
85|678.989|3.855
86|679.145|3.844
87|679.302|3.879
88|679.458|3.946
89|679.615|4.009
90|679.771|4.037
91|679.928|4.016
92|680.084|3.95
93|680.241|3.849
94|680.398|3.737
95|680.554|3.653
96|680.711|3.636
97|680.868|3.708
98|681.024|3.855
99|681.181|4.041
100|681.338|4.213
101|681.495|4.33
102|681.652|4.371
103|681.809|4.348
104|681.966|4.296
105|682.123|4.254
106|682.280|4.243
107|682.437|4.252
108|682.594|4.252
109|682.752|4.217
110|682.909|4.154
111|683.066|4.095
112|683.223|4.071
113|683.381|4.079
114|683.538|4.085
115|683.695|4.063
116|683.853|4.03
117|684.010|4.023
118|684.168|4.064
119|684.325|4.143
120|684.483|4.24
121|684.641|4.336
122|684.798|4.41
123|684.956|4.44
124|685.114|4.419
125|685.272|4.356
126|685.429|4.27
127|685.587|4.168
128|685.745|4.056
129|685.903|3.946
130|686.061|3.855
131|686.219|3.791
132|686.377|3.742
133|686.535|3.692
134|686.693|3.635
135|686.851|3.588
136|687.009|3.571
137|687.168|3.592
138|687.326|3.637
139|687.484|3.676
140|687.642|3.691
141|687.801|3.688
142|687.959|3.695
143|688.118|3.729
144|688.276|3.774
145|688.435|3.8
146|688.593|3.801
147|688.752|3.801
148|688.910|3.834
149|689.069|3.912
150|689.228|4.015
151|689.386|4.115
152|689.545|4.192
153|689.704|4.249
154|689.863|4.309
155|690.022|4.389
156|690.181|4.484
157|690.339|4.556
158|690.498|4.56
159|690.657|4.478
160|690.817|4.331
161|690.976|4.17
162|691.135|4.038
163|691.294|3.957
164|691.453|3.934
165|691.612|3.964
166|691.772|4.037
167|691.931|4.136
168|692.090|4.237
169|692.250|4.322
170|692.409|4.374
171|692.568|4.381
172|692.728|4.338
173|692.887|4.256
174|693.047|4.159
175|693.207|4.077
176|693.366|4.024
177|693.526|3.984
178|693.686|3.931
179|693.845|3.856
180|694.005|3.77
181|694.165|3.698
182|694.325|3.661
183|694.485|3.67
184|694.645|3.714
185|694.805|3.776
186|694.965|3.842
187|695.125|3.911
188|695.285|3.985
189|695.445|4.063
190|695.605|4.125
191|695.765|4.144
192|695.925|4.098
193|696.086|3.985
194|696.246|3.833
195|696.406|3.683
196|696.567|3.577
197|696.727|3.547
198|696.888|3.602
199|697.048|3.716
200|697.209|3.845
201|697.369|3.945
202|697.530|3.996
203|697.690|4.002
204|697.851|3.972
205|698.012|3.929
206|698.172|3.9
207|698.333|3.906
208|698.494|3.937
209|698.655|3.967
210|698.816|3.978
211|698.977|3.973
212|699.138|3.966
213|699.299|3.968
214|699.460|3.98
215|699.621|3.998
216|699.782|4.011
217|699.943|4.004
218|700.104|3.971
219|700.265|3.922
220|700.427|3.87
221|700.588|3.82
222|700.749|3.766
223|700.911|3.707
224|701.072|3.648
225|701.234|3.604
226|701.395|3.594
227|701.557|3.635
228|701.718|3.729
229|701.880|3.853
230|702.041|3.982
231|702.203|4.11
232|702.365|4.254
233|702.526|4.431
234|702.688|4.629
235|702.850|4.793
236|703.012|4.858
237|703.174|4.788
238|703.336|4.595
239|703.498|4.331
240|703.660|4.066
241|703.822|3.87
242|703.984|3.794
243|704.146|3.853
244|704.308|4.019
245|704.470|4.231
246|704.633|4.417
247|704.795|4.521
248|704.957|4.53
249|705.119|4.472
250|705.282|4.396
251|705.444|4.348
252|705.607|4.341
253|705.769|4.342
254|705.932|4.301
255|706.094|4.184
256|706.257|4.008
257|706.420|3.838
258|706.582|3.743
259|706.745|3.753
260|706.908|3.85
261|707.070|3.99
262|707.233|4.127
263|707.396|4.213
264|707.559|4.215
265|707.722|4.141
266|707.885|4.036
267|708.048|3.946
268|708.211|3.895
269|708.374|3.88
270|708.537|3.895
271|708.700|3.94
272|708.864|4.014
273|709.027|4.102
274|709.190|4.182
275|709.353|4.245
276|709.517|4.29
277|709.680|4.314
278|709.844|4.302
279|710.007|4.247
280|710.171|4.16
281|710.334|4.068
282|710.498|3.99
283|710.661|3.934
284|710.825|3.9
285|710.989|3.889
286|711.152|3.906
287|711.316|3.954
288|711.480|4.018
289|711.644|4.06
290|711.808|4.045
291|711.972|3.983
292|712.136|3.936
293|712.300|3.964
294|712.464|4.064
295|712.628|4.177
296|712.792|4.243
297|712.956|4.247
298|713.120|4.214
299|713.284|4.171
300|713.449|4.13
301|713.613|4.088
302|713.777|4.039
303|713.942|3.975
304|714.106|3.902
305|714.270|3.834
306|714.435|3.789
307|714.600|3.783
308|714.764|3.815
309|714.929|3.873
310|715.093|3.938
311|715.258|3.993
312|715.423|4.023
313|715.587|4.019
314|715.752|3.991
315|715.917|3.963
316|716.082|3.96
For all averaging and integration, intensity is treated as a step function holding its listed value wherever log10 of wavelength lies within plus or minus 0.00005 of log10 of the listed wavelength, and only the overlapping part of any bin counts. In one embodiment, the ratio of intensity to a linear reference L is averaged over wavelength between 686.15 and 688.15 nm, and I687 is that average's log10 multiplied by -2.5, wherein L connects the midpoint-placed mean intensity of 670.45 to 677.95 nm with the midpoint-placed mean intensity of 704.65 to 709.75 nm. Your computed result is 0.12 mag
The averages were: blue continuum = 4.09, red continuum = 4.13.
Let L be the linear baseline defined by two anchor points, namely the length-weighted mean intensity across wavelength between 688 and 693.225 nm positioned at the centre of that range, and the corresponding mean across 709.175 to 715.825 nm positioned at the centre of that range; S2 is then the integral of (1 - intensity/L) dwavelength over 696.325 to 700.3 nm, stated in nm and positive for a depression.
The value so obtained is 0.21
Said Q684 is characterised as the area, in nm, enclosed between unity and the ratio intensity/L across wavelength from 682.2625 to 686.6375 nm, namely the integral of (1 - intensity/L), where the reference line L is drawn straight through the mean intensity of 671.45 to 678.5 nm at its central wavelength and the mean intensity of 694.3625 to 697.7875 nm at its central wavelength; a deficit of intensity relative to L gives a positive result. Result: -0.16 nm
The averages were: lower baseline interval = 4.07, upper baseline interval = 3.86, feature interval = 4.12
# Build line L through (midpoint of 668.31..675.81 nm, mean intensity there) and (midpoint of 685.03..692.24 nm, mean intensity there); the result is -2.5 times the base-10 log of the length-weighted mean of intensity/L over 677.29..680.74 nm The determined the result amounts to 0.05 mag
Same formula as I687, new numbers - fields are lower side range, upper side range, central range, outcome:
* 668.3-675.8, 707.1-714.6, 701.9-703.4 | -0.112 mag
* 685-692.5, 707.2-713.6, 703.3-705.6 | -0.048 mag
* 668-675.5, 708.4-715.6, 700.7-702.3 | 0.066 mag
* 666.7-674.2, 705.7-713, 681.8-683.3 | -0.083 mag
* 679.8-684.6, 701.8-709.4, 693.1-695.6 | 0.069 mag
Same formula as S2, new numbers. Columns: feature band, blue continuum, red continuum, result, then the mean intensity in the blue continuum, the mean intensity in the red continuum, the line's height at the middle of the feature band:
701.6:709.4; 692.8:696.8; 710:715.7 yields -0.40 nm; 3.9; 4.01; 3.96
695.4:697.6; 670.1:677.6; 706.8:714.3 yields 0.11 nm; 4.09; 4.06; 4.07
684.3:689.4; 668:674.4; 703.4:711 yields 0.05 nm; 3.84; 4.11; 3.96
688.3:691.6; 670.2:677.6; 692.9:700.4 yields -0.15 nm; 4.09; 3.91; 3.96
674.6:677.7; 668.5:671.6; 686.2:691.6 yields -0.40 nm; 3.74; 3.96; 3.81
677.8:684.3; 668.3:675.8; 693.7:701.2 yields -0.11 nm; 3.94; 3.87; 3.91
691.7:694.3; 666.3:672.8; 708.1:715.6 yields -0.10 nm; 3.84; 4.03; 3.94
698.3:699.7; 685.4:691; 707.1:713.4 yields 0.02 nm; 3.96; 4.08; 4.02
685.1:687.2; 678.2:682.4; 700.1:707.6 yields 0.06 nm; 3.96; 4.11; 4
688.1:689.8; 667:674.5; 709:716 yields -0.01 nm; 3.84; 4.04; 3.93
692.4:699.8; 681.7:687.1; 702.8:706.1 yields 0.53 nm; 4.09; 4.34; 4.23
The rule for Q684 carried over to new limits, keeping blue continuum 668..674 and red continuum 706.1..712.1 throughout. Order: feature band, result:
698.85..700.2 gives 0.00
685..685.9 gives -0.08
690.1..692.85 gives -0.22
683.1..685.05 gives -0.14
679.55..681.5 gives -0.02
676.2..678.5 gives -0.08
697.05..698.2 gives 0.01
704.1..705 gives -0.06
